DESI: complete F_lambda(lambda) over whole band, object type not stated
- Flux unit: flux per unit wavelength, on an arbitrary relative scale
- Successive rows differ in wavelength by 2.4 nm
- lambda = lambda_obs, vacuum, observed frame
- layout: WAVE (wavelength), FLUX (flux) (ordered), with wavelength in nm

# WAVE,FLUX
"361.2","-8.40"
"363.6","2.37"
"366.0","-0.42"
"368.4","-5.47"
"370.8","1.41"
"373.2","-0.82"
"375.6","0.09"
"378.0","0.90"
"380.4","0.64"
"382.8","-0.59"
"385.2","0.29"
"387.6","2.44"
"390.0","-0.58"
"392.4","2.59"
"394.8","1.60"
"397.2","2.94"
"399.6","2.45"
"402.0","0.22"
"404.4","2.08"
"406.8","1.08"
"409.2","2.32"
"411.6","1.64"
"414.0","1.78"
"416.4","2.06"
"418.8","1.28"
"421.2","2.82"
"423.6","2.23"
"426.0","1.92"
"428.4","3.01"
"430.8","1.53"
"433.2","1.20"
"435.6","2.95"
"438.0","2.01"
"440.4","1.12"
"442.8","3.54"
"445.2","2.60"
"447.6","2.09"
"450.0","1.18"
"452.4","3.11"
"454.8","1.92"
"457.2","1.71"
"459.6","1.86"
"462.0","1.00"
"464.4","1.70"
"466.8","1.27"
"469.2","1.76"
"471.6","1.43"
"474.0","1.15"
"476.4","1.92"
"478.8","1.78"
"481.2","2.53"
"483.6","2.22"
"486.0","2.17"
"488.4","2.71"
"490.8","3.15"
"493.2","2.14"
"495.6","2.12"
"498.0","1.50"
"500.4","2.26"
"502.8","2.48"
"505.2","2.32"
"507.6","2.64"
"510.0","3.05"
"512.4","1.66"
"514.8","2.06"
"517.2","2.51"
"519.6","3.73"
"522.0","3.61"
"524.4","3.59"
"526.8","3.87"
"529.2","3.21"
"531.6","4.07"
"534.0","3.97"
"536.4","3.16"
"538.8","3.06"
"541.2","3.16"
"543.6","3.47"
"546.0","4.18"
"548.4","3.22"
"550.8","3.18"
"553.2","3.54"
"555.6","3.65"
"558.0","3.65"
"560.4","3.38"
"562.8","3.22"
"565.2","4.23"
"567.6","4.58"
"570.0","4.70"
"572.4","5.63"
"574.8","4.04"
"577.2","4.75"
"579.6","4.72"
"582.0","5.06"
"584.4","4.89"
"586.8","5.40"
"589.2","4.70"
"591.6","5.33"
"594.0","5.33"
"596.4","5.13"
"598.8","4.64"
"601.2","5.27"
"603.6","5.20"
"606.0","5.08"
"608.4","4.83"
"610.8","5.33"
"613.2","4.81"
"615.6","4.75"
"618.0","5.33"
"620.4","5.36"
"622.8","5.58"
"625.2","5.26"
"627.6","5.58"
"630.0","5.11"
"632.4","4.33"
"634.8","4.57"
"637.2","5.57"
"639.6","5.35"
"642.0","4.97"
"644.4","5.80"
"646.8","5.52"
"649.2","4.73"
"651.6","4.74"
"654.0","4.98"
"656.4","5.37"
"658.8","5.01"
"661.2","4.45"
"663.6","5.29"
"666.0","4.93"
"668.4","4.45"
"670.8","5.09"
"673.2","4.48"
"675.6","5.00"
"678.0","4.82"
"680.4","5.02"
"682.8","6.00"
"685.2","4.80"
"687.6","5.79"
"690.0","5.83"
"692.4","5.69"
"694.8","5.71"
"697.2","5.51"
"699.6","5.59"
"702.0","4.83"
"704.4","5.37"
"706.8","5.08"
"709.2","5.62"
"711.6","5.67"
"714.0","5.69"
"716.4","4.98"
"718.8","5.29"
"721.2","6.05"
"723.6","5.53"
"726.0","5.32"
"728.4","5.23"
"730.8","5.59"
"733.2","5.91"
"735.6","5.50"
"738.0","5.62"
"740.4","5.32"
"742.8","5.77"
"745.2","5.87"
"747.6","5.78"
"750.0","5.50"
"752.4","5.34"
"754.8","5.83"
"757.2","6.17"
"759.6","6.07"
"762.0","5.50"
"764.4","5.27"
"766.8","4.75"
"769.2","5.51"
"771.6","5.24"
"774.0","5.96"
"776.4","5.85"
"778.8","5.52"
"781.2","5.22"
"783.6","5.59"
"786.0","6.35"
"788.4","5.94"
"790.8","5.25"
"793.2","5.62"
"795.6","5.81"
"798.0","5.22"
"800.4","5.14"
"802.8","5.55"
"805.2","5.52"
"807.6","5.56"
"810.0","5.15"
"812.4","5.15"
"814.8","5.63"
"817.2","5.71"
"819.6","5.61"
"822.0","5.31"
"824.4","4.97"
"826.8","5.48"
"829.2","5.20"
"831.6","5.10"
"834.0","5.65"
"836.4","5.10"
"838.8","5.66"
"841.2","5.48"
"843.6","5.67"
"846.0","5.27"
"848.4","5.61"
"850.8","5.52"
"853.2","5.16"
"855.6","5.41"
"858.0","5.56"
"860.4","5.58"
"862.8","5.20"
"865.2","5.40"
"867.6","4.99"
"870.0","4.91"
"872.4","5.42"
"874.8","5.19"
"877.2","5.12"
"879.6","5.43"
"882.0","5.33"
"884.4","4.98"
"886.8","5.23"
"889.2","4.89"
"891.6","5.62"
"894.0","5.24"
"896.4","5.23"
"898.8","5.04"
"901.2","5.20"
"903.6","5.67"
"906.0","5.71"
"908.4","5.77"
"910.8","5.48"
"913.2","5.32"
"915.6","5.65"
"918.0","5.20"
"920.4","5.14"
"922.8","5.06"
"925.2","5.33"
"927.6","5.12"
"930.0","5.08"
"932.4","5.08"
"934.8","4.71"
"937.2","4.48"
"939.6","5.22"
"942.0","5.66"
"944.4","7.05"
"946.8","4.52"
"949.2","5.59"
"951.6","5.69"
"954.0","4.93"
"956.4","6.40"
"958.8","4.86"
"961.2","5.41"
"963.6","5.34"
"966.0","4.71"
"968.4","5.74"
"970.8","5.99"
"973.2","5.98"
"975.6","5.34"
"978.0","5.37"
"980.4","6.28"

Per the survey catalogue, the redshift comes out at 0.30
